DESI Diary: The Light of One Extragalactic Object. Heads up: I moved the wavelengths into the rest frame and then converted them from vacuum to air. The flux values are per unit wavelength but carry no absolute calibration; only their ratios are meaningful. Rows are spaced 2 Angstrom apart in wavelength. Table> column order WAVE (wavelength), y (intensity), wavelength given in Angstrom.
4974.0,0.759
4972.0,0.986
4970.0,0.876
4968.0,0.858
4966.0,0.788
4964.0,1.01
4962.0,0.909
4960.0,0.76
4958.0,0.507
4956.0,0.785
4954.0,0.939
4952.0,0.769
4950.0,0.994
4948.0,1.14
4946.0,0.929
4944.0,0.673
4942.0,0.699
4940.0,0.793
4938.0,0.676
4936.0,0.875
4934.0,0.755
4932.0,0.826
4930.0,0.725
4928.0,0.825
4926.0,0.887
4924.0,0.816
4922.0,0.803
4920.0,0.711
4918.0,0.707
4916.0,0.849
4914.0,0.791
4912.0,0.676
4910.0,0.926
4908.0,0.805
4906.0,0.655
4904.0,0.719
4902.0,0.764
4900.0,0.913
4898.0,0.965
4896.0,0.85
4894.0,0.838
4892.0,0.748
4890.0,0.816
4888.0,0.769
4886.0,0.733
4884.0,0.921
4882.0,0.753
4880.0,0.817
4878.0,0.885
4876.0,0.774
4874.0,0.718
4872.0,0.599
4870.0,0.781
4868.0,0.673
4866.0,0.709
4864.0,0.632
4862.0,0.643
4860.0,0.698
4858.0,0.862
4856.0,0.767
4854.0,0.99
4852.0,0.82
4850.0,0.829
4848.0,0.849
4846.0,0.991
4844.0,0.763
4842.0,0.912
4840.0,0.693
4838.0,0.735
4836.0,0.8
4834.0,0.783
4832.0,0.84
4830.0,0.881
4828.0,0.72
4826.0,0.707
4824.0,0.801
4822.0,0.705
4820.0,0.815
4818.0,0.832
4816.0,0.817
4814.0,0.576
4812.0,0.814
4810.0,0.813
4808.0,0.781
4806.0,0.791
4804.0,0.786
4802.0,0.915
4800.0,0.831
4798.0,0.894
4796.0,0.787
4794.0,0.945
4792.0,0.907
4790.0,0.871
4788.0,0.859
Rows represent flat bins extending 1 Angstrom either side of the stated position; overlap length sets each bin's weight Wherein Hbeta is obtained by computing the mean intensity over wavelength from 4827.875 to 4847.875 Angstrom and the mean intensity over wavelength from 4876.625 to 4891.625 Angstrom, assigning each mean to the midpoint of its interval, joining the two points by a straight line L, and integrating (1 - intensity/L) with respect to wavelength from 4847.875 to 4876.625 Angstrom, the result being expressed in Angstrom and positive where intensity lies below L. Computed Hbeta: 2.1 Angstrom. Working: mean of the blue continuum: 0.817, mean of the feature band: 0.753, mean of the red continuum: 0.81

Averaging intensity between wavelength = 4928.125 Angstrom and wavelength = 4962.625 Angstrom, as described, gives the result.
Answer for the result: 0.808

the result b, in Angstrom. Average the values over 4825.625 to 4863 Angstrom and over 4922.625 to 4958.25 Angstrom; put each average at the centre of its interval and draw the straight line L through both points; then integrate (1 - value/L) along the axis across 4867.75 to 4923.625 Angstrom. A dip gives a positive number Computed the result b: 1.8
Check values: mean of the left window 0.806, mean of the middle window 0.786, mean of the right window 0.818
